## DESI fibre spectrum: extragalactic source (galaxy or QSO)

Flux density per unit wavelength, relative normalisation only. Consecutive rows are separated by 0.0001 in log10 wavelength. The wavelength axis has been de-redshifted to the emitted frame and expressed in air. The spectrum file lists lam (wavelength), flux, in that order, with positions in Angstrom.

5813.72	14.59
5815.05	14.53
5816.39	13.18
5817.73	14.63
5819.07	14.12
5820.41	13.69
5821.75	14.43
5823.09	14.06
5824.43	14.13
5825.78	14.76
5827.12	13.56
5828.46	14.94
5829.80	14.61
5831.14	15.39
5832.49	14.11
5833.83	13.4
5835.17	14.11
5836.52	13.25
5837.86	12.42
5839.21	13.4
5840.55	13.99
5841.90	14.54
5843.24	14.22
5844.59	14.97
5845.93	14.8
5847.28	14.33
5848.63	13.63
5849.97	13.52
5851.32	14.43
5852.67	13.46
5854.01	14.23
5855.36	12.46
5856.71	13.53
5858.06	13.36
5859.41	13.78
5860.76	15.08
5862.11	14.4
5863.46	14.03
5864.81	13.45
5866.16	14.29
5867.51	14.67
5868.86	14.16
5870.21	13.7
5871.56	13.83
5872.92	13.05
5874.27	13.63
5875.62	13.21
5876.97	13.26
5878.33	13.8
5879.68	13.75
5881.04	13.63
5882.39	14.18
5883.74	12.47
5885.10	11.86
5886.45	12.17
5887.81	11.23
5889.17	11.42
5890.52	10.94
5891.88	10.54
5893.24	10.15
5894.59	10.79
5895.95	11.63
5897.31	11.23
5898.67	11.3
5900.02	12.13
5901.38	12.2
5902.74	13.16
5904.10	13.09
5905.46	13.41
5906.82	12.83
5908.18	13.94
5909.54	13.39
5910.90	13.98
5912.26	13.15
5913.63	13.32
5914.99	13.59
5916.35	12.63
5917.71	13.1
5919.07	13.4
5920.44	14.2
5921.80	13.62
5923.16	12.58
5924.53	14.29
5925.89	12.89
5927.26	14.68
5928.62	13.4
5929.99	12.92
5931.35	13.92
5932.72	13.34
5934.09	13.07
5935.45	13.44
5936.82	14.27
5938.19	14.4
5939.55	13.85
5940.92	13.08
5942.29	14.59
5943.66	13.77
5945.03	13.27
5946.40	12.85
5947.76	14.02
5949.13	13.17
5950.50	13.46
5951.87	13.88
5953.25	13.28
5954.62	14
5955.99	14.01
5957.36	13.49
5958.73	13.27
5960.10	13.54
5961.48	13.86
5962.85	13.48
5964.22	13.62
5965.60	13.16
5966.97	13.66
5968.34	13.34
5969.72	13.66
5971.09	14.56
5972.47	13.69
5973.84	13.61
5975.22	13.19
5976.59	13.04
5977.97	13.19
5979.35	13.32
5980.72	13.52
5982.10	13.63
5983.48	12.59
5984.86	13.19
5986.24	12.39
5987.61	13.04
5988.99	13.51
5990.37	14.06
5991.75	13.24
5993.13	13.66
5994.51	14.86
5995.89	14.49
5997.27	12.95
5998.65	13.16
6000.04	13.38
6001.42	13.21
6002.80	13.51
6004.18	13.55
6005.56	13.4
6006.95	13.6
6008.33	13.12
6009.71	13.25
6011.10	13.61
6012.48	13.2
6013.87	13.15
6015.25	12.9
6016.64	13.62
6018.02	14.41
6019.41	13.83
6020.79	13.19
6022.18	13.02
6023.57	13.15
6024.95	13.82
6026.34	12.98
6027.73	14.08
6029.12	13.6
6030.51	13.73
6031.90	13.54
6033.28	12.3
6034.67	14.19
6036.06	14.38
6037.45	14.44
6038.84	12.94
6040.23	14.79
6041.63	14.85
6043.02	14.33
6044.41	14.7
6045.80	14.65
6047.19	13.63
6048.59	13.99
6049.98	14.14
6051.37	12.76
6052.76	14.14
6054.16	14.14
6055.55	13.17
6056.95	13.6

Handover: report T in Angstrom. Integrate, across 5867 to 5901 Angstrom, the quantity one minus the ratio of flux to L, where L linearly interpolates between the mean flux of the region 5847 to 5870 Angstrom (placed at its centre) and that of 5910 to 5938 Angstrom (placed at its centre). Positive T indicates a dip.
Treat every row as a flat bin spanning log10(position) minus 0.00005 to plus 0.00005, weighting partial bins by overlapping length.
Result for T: 3.1 Angstrom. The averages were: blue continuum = 13.9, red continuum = 13.5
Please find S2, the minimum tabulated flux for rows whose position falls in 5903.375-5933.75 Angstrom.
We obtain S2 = 12.58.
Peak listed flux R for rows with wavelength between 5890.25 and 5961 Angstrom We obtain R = 14.68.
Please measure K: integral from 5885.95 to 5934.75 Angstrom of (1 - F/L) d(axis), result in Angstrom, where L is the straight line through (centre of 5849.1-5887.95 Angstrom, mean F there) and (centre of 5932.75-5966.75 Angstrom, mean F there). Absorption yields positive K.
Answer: 3.2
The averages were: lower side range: 13.6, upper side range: 13.6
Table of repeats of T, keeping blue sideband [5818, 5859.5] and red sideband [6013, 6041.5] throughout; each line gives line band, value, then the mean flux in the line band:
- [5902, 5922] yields 0.7 Angstrom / 13.4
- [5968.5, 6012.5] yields 0.8 Angstrom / 13.5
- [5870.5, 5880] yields 0.3 Angstrom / 13.5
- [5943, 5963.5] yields 0.3 Angstrom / 13.6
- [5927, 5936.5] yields 0.2 Angstrom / 13.5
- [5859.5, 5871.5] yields -0.2 Angstrom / 14.2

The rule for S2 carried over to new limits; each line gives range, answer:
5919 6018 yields 12.39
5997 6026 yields 12.9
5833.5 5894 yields 10.15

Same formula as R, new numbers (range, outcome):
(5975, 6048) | 14.86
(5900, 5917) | 13.98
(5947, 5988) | 14.56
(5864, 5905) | 14.67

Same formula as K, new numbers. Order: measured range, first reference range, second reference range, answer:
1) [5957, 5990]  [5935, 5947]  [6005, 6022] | 0.5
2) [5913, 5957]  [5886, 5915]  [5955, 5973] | -2.0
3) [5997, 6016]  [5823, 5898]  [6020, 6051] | 0.6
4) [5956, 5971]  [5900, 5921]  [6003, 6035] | -0.3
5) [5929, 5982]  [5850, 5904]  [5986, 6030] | -1.2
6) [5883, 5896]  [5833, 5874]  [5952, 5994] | 2.3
